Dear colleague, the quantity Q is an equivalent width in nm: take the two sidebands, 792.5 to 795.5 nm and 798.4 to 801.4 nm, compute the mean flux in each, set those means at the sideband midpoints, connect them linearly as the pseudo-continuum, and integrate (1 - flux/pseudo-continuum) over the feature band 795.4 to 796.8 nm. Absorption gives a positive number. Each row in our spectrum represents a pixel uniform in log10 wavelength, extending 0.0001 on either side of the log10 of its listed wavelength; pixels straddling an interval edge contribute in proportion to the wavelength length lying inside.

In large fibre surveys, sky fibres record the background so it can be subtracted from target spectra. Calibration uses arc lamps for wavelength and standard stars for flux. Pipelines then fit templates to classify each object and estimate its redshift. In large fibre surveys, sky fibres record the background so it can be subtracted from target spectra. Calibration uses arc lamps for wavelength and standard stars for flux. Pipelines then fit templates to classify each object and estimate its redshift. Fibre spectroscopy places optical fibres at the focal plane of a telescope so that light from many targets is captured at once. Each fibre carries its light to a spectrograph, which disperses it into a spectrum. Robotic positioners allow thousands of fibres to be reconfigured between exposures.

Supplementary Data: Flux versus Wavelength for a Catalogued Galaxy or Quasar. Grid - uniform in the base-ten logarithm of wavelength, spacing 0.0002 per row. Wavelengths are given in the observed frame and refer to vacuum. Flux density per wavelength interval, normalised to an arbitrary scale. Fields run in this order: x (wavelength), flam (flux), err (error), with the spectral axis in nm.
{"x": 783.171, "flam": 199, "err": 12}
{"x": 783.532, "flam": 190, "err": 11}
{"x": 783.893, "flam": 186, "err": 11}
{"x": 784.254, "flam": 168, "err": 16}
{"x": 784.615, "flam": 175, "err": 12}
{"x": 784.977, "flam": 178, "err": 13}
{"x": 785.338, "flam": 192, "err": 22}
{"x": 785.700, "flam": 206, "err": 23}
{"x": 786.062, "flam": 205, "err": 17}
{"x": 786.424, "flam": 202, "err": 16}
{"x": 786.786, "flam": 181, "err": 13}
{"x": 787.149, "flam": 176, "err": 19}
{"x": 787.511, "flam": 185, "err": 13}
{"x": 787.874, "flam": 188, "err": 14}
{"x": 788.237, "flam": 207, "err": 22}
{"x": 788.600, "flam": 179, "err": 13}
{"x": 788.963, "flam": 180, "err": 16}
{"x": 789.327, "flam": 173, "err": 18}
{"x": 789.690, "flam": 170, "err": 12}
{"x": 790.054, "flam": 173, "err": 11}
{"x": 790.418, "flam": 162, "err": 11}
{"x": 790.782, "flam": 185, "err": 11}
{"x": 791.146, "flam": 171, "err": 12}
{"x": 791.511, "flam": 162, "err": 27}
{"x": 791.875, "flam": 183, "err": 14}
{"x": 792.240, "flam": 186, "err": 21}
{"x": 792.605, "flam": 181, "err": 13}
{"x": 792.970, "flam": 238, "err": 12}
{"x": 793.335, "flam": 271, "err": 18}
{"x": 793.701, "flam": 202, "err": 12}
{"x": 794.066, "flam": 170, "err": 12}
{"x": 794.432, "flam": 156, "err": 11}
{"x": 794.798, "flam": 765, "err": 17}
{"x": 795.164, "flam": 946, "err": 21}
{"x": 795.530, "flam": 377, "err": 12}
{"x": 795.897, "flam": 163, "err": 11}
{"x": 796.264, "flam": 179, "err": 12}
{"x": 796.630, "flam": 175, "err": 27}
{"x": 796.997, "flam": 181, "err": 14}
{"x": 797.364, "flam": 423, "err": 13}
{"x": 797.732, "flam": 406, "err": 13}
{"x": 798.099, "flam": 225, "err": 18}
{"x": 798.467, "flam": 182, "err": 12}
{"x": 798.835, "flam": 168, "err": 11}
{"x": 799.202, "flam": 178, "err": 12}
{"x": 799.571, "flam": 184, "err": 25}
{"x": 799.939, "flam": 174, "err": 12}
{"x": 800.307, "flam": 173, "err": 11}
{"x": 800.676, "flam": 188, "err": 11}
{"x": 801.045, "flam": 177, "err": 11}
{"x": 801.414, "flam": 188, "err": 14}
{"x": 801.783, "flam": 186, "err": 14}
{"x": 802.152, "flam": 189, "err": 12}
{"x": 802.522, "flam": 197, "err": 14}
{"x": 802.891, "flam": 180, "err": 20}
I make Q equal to 0.403 nm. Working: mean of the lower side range 372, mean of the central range 218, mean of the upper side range 178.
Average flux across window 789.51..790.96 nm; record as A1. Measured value 172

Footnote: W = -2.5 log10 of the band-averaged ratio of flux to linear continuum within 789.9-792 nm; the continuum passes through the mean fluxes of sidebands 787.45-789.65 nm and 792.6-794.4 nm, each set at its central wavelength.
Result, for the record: 0.15 mag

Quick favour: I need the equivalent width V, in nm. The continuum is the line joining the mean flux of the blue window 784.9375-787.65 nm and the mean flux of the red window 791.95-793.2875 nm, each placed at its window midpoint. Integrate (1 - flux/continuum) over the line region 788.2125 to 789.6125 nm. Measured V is 0.12 nm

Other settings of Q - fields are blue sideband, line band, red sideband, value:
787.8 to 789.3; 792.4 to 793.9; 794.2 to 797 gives 0.428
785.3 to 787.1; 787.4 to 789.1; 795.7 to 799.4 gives 0.115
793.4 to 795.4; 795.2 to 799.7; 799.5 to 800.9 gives 0.629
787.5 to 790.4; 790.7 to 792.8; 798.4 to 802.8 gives 0.033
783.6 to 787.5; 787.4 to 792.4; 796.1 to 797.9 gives 0.914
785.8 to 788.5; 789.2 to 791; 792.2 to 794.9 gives 0.412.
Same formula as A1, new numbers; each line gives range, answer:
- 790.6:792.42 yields 177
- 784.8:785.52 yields 185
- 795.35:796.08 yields 269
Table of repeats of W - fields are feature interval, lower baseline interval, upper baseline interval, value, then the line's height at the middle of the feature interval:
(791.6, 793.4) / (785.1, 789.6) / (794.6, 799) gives 0.325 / 276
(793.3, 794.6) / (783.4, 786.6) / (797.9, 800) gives -0.023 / 188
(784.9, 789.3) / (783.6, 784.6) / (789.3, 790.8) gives -0.089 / 175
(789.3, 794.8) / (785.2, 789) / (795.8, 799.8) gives 0.012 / 207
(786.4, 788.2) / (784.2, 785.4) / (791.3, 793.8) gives -0.004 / 186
